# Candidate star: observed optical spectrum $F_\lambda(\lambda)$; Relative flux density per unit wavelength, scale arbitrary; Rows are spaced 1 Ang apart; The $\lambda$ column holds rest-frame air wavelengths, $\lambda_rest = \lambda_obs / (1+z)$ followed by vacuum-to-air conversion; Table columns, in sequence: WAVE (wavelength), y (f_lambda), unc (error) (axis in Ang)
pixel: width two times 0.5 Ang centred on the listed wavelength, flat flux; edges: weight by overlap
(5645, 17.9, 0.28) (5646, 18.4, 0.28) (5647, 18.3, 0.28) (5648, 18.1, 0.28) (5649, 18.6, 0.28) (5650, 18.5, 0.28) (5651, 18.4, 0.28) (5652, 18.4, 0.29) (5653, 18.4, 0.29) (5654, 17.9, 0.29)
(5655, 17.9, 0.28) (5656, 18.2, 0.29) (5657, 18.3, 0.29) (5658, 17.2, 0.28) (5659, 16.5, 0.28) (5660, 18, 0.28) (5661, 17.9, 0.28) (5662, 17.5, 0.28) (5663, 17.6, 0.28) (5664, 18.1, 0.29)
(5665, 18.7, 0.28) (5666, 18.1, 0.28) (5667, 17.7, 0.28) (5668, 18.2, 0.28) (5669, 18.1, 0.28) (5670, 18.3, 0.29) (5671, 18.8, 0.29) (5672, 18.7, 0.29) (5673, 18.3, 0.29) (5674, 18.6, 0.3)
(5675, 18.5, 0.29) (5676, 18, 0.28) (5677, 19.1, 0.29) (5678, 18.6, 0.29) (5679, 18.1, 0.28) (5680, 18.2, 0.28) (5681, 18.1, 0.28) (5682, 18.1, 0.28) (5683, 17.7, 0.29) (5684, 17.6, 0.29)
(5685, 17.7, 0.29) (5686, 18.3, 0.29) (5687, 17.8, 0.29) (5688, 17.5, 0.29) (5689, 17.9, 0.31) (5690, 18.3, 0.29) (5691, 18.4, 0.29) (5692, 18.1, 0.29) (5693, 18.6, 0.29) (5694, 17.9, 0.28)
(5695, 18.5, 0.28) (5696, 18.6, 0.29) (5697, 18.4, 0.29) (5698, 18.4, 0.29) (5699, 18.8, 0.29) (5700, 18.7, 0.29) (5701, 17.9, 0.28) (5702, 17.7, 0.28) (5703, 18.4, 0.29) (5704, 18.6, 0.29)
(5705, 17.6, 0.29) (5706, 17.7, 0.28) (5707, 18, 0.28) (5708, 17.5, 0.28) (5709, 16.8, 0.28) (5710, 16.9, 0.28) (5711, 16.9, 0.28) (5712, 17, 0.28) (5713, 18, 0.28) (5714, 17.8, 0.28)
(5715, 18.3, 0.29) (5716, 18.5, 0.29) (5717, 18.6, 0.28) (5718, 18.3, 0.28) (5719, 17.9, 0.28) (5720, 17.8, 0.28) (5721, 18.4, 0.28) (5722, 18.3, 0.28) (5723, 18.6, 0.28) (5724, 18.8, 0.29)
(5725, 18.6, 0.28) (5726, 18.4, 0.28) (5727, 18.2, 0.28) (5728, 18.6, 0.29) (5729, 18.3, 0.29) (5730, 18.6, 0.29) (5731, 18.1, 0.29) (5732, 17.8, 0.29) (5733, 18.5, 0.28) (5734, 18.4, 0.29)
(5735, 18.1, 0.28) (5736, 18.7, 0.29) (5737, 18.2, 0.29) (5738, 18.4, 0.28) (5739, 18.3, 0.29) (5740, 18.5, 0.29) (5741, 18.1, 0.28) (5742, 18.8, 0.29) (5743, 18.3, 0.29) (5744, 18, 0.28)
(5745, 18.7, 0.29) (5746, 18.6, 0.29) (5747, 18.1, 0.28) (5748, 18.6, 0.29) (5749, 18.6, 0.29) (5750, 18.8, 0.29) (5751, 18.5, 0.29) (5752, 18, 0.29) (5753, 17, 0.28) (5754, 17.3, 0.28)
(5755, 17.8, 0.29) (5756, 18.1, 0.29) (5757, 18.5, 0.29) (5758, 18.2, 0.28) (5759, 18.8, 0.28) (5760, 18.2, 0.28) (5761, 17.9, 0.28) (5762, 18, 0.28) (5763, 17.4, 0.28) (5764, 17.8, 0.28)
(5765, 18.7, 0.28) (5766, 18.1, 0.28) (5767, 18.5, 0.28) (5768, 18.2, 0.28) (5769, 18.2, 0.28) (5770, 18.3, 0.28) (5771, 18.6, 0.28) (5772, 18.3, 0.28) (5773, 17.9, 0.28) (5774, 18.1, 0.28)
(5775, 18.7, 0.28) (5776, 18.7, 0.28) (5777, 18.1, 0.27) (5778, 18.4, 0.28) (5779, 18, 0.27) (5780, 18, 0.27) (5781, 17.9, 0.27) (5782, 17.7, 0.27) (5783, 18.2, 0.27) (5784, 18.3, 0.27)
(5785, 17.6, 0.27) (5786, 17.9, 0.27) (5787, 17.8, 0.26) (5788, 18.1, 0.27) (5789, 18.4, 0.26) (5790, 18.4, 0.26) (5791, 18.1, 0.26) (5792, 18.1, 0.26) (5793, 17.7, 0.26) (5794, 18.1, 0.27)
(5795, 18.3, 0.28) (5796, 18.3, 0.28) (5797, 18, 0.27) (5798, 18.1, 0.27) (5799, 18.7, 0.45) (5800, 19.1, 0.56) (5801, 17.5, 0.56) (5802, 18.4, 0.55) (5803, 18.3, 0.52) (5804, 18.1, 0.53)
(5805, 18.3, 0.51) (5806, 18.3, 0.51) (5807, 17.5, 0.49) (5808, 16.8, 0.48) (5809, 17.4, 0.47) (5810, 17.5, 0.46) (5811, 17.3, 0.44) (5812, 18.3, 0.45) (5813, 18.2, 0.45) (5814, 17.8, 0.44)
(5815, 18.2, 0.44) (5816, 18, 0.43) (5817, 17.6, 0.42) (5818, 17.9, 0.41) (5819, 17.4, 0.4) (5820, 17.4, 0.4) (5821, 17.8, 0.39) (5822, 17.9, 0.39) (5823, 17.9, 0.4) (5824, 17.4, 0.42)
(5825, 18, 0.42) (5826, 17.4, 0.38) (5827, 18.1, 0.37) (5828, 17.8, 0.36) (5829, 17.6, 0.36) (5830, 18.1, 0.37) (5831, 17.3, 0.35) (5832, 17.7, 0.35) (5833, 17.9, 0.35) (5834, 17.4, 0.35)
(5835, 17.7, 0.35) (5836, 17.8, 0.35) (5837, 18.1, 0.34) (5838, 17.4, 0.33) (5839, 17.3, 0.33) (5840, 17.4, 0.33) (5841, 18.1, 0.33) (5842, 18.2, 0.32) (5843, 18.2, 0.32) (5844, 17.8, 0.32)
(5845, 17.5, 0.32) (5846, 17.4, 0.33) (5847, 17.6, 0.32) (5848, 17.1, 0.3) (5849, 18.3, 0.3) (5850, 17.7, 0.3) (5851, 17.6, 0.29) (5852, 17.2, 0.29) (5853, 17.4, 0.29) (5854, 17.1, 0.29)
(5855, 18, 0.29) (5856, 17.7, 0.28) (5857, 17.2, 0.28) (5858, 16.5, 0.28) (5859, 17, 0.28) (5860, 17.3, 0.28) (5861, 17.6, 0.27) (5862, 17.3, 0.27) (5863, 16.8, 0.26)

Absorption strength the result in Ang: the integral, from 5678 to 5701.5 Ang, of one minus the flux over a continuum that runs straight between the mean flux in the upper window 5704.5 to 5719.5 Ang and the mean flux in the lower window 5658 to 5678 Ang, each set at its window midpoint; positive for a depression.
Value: -0.3 Ang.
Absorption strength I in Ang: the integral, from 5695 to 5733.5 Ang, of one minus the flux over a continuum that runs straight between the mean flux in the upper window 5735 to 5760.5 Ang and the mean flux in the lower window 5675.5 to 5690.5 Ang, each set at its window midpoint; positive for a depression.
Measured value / 0.1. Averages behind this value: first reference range 18.1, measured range 18.1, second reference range 18.3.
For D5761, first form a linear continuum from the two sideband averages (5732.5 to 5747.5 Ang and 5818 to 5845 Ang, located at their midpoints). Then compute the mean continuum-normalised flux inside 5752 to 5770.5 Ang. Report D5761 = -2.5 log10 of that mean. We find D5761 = 0.01 mag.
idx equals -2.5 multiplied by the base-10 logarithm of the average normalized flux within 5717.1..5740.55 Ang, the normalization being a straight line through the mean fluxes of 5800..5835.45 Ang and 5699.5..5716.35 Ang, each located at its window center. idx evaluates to -0.03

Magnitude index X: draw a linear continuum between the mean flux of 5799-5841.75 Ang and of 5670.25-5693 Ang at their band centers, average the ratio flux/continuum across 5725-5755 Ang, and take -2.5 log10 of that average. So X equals -0.01 mag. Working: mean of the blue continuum 18.2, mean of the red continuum 17.8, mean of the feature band 18.3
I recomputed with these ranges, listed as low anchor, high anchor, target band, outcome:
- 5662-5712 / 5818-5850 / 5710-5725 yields -0.05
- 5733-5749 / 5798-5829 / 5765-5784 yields -0.08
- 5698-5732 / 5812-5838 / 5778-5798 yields -0.20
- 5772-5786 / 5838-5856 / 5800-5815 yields 0.02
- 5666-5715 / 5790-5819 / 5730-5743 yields -0.21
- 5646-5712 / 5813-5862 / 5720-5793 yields -1.50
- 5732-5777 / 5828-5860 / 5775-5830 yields -0.23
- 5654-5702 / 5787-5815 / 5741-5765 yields -0.14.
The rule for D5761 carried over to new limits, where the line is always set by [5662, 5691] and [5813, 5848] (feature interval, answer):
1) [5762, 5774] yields -0.016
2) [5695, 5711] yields 0.006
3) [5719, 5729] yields -0.021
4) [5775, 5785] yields -0.016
